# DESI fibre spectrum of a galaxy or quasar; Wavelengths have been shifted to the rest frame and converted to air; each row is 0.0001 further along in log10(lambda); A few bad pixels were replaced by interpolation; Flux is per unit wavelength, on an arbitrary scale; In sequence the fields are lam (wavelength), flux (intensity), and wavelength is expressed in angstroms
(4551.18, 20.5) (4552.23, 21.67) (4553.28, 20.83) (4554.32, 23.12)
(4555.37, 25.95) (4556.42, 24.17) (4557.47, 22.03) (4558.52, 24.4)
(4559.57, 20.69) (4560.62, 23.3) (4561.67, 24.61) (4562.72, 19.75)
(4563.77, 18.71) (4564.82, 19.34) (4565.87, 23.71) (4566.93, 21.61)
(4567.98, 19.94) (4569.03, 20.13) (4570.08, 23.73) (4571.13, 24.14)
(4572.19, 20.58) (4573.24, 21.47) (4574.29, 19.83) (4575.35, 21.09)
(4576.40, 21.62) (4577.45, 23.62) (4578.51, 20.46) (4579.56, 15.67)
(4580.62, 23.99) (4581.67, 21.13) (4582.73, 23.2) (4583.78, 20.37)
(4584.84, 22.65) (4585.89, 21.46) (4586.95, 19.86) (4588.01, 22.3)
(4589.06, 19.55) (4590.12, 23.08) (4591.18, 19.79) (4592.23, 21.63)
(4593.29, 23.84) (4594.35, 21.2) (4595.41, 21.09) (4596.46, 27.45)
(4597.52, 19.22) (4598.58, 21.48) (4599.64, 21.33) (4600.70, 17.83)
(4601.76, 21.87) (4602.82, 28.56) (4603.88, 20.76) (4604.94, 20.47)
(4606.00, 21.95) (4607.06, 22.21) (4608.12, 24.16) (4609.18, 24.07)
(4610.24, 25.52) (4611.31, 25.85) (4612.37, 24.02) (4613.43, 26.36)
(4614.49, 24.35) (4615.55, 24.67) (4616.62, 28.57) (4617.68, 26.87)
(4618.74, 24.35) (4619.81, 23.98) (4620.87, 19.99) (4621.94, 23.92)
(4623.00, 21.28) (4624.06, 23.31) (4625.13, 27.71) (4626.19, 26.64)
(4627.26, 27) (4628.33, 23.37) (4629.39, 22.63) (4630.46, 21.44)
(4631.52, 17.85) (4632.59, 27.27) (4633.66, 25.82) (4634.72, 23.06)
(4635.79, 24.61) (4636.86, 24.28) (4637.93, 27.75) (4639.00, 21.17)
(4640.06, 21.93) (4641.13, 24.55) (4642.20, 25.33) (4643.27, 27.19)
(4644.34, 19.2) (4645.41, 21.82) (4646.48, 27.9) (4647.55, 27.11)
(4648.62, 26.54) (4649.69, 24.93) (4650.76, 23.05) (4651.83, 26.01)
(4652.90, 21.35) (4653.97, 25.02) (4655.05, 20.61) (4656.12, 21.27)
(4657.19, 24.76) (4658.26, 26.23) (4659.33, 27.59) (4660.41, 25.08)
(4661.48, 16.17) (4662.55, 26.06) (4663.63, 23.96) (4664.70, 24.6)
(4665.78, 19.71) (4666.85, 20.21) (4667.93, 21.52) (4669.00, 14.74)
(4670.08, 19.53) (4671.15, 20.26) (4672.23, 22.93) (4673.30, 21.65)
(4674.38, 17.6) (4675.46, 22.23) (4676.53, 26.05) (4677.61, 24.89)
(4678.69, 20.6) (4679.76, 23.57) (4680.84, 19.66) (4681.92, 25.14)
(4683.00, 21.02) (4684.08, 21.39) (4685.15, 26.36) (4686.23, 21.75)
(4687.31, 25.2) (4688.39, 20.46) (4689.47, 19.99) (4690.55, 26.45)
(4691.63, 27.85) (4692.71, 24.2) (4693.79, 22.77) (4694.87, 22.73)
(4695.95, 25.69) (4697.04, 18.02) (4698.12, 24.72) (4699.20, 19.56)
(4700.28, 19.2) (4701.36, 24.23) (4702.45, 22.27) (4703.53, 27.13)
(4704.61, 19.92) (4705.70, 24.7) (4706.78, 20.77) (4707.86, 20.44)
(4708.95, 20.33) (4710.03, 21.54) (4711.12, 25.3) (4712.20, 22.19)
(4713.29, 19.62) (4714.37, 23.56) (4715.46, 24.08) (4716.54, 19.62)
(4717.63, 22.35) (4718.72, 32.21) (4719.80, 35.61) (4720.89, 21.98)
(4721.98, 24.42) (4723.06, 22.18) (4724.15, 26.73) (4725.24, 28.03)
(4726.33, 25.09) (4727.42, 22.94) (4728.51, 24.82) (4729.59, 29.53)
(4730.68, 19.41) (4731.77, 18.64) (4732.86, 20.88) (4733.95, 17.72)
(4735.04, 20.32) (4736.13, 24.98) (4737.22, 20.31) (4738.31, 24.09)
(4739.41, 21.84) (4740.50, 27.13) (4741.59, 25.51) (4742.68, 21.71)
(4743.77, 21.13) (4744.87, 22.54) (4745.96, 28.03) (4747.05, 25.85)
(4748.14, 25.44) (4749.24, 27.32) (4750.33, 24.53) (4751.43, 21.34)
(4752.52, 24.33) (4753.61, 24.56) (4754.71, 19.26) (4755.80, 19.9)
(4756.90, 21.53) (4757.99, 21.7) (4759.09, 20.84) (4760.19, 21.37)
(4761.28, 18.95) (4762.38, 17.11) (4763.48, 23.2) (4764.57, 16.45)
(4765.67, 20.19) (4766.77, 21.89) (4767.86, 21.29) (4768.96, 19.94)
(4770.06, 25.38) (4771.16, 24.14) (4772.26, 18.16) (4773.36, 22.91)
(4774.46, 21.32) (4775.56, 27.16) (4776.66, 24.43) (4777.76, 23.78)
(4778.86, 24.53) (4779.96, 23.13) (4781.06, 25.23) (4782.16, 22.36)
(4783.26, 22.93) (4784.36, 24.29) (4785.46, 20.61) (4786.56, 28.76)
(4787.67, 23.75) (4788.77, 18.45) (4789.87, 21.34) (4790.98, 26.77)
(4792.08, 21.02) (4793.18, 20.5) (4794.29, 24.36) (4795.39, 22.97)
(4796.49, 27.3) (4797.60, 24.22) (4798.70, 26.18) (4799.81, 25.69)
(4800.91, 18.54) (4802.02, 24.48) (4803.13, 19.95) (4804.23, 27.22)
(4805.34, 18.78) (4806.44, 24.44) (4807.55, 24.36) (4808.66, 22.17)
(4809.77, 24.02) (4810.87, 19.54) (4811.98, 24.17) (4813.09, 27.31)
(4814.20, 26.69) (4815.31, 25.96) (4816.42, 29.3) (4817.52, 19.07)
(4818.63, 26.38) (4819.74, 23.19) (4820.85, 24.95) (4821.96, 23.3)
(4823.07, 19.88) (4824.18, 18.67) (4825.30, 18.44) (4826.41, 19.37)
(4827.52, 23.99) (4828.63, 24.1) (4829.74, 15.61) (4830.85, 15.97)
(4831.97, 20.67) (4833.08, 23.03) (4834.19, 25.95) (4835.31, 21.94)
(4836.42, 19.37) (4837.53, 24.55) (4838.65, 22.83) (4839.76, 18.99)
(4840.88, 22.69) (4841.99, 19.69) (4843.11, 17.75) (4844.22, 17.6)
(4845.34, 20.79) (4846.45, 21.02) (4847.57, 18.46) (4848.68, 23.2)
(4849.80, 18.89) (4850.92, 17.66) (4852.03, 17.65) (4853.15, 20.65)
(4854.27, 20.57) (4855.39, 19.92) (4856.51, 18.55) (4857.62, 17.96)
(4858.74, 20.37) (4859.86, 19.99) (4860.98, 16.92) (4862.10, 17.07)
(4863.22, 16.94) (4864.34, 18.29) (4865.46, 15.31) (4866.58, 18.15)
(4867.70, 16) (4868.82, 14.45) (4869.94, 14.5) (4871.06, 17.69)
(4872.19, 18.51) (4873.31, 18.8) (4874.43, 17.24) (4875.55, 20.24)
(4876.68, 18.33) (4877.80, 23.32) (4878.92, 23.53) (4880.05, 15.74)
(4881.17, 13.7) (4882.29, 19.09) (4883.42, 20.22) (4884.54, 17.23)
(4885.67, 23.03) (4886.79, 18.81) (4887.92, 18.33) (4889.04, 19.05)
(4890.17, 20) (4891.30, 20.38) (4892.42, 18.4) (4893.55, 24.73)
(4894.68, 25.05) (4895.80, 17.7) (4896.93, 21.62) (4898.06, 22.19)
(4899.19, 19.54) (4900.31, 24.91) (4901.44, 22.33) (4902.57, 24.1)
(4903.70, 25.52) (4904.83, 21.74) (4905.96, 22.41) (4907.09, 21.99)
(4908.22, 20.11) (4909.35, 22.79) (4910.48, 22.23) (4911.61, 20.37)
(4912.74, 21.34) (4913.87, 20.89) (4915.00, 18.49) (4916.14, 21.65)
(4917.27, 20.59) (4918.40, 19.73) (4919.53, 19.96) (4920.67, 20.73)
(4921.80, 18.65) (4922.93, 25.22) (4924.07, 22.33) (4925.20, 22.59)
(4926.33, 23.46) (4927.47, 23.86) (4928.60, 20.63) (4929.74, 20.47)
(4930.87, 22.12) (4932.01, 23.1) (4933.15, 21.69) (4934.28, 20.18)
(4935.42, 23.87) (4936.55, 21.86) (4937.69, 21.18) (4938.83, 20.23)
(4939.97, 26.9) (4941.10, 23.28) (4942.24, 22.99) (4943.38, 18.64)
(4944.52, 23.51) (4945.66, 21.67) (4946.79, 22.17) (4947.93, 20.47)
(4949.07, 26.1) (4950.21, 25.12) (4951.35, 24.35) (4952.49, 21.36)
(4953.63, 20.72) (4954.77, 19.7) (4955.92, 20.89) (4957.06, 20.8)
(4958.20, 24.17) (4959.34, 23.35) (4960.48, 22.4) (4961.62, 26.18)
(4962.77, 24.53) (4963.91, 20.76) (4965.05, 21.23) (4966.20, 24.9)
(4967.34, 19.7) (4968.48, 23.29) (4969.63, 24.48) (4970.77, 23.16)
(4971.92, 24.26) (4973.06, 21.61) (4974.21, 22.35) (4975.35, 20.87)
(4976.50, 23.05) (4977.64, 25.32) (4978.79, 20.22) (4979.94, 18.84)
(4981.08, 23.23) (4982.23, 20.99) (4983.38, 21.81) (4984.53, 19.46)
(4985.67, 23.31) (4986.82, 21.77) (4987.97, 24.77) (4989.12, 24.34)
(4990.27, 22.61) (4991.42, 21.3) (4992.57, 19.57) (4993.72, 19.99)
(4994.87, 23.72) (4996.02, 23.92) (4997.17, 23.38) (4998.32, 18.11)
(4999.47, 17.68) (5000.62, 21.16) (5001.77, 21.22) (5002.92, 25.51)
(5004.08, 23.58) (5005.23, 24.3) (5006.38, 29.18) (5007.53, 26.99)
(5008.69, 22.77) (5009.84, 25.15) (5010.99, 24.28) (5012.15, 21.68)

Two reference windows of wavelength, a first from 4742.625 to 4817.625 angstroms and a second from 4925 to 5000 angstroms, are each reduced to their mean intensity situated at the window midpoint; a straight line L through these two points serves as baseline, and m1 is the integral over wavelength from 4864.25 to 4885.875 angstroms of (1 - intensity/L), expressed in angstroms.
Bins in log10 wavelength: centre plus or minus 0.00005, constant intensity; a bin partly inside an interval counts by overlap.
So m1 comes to 4.3 angstroms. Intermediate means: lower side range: 23.1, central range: 18.1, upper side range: 22.3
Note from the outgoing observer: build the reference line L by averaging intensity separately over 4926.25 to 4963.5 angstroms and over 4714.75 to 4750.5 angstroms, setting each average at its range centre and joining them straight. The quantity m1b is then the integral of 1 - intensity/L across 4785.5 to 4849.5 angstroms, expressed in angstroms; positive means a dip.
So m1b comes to 2.9 angstroms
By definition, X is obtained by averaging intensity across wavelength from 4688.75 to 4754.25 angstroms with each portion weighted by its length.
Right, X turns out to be 23.5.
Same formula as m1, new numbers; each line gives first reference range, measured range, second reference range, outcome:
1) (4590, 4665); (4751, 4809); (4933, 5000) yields 1.2 angstroms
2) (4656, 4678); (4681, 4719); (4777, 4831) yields -0.7 angstroms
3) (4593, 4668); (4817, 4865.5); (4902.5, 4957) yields 4.8 angstroms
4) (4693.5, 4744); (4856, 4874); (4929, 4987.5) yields 4.1 angstroms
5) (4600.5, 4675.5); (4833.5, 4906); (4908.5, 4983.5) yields 8.5 angstroms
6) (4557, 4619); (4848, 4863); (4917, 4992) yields 2.1 angstroms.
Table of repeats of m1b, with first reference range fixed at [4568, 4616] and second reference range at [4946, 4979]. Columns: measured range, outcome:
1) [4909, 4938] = 1.4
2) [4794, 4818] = -1.6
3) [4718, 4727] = -1.8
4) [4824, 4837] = 1.1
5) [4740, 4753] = -1.3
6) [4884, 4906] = 1.2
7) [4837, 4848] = 1.0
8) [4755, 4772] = 1.2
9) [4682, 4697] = -0.7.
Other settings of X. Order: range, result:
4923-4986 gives 22.4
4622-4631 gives 24.2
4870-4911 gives 20.5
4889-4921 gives 21.4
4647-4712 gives 22.7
